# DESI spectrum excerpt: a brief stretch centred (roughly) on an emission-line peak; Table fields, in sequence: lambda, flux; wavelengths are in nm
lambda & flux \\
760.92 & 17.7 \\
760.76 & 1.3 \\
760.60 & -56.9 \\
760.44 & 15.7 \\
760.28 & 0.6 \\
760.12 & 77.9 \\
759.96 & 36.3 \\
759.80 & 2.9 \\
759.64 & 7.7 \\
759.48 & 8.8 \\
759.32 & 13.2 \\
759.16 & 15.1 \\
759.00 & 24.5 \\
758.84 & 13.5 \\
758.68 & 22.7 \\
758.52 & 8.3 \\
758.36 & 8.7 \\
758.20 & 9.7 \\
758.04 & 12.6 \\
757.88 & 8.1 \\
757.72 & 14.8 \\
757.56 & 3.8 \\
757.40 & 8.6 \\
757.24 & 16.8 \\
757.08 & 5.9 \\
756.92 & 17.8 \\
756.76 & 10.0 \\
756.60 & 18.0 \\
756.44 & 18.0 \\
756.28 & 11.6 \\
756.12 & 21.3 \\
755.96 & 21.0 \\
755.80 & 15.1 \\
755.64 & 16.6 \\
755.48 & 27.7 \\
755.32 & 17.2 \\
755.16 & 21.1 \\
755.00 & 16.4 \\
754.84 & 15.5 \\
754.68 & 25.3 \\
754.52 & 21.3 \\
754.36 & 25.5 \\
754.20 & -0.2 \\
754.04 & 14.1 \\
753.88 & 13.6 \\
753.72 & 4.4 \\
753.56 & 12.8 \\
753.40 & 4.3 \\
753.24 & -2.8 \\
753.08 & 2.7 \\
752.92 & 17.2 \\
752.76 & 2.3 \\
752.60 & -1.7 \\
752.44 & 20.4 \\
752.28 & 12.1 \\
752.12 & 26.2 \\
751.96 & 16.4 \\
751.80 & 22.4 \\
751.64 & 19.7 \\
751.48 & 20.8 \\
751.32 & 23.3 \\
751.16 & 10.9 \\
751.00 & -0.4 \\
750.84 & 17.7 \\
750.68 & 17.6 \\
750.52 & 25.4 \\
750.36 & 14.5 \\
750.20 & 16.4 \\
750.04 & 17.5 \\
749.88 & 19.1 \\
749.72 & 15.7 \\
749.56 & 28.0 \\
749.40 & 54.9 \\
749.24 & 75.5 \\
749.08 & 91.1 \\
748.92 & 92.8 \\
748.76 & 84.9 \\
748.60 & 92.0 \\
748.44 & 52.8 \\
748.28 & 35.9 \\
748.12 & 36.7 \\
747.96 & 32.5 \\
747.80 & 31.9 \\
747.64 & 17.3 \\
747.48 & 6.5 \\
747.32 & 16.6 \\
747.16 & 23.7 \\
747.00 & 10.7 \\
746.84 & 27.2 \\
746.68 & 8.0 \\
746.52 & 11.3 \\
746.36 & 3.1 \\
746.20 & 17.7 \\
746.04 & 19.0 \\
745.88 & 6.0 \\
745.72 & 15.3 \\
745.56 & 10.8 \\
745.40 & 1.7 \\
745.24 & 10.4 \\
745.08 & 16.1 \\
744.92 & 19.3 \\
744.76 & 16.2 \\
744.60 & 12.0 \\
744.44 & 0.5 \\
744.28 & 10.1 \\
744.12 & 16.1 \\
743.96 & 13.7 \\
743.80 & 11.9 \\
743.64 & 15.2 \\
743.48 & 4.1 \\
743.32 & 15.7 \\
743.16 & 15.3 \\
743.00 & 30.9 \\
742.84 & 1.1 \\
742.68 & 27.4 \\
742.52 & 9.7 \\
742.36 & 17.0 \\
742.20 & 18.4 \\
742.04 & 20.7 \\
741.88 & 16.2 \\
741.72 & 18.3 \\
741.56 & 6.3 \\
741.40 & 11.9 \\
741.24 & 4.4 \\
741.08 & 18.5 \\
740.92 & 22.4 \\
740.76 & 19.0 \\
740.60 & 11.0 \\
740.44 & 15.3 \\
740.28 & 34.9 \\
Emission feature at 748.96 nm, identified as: [O II]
